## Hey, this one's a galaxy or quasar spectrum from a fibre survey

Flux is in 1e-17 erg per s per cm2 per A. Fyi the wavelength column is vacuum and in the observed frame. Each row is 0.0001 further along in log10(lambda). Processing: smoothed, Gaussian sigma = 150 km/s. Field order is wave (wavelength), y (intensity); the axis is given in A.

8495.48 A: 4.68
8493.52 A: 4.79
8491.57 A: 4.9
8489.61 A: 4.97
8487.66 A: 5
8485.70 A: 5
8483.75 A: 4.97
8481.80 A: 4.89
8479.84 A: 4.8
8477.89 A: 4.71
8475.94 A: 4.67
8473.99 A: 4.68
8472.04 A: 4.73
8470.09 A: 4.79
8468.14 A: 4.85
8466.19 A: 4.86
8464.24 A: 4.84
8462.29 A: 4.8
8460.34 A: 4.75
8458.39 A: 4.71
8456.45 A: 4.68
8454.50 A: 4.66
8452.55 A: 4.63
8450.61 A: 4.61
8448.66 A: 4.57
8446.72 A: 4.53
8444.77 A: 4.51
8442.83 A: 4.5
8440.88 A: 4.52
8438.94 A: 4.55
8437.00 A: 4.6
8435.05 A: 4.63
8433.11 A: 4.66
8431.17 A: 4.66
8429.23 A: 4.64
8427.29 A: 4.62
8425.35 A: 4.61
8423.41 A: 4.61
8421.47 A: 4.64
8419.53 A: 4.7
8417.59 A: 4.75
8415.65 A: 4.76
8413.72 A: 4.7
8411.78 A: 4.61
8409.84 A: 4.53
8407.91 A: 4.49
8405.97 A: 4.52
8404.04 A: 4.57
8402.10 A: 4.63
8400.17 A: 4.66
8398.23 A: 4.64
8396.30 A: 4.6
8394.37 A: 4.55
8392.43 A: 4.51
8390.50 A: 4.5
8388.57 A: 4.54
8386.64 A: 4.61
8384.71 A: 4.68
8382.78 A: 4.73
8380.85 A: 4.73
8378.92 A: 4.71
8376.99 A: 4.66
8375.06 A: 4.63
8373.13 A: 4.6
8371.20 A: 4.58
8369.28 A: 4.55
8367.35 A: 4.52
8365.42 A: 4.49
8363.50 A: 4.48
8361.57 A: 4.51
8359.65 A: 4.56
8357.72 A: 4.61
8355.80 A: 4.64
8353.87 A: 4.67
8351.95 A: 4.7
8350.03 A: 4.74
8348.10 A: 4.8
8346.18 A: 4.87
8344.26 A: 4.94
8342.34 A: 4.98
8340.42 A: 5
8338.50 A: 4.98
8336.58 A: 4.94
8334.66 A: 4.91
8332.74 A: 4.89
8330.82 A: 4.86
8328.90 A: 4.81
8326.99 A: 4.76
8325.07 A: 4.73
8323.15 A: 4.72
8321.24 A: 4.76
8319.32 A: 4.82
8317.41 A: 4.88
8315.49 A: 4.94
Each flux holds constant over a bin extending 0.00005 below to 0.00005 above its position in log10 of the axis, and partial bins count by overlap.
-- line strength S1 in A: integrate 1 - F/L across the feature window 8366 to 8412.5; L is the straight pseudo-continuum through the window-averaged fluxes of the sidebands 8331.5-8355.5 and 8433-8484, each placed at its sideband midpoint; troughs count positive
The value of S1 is 1.90 A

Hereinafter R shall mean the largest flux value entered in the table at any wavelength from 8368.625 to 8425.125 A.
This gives 4.76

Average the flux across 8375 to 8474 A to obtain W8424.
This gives 4.64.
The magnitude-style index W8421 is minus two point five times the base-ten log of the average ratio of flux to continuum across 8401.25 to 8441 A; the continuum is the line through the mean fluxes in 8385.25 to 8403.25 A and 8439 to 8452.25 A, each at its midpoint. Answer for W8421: -0.01 mag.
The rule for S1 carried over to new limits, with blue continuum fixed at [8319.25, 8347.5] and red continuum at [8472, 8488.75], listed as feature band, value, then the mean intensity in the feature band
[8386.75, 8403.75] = 1.0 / 4.58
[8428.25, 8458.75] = 1.5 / 4.6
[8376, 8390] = 0.6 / 4.66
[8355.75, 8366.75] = 0.7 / 4.54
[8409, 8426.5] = 0.7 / 4.66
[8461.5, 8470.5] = 0.0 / 4.83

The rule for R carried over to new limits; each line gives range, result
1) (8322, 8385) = 5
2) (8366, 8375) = 4.6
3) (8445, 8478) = 4.86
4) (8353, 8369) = 4.67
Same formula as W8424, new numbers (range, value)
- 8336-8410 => 4.66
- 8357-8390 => 4.6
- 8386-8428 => 4.61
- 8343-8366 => 4.67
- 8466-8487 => 4.81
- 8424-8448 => 4.59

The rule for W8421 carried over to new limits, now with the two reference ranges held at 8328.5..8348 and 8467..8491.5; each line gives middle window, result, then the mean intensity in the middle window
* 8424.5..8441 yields 0.057 mag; 4.62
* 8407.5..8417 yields 0.056 mag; 4.63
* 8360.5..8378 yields 0.078 mag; 4.56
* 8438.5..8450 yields 0.076 mag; 4.53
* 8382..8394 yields 0.069 mag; 4.59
